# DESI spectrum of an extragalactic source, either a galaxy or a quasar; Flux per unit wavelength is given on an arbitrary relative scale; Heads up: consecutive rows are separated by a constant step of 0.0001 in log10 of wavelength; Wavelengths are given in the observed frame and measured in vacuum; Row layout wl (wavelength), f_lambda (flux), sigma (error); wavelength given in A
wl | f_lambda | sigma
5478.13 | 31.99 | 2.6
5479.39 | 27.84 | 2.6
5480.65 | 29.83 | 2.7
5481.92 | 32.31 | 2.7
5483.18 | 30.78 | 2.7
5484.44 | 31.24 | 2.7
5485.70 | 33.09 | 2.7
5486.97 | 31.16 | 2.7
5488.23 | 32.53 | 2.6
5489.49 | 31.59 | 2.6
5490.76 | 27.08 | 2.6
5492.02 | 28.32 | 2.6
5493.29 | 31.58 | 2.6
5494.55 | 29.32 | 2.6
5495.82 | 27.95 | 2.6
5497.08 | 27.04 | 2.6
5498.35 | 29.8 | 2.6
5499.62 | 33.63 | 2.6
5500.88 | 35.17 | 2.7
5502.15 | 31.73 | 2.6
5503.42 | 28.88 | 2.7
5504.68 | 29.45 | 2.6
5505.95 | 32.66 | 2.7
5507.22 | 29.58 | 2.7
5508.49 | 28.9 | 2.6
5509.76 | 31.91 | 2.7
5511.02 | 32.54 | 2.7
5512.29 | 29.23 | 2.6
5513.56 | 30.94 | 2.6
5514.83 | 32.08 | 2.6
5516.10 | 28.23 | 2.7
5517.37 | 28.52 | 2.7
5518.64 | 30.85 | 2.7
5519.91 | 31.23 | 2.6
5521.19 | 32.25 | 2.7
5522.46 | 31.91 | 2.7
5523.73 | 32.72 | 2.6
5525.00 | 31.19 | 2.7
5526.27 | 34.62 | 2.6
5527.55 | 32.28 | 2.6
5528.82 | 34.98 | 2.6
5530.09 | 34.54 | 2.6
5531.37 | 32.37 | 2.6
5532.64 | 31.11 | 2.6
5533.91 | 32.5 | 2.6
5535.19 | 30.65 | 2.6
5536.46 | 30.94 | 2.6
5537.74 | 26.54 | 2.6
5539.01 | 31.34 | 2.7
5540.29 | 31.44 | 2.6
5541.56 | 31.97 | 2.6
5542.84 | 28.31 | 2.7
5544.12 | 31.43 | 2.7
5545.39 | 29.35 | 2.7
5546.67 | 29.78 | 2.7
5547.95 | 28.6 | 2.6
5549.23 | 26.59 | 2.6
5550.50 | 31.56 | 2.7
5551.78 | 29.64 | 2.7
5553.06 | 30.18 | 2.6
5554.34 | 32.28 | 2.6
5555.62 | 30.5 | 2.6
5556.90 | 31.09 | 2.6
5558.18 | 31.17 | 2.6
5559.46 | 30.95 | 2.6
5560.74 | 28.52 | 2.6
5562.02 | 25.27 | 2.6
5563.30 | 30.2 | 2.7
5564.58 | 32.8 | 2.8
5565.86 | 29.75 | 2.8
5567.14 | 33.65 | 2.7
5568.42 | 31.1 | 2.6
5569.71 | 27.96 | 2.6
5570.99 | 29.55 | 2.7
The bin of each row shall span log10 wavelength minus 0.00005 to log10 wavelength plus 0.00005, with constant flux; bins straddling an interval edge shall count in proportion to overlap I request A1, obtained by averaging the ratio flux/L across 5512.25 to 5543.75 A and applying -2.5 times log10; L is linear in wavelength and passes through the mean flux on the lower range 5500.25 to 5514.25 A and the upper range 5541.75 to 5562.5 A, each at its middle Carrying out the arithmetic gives -0.03 mag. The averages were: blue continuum 31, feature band 31.3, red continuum 29.8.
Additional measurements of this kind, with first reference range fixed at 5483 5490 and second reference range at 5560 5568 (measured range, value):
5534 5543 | 0.01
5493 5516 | 0.03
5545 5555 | 0.02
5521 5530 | -0.07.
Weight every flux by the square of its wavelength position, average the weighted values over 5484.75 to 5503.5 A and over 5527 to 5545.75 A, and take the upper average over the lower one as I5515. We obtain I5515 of 1.04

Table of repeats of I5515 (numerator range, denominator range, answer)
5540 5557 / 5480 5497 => 1.01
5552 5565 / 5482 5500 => 1.02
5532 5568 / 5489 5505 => 1.03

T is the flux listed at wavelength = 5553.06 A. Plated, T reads 30.18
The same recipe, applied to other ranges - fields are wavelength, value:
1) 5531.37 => 32.37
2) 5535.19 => 30.65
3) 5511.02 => 32.54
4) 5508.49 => 28.9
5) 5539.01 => 31.34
